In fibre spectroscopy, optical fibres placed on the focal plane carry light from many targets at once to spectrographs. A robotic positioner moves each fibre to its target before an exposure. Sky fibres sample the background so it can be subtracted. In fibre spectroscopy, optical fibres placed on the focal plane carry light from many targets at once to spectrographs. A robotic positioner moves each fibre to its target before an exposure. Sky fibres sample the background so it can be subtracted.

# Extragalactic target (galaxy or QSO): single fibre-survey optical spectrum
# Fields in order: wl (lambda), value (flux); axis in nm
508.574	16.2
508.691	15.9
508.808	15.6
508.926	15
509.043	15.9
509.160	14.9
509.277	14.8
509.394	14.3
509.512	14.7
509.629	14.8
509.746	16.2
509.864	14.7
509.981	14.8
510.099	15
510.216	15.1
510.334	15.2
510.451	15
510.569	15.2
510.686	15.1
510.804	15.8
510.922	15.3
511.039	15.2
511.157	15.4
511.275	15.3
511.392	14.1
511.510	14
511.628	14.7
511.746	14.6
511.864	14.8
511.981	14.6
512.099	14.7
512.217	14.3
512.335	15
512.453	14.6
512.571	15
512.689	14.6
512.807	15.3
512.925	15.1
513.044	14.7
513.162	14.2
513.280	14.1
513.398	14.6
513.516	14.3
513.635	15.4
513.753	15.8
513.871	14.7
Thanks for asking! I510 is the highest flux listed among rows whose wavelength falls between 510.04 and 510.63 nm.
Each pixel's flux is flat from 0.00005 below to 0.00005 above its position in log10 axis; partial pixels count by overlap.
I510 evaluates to 15.2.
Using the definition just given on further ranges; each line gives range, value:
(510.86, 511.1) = 15.3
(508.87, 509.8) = 16.2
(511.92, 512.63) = 15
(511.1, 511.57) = 15.4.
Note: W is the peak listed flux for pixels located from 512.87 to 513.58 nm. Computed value 15.1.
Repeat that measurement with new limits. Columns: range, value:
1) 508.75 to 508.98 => 15.6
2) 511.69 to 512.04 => 14.8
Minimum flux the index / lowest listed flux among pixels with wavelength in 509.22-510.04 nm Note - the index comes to 14.3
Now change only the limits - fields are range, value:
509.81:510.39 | 14.7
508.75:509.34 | 14.8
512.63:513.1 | 14.6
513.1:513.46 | 14.1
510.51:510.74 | 15.1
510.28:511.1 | 15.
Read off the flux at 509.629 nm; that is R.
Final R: 14.8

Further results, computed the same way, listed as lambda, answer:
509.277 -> 14.8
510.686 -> 15.1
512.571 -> 15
